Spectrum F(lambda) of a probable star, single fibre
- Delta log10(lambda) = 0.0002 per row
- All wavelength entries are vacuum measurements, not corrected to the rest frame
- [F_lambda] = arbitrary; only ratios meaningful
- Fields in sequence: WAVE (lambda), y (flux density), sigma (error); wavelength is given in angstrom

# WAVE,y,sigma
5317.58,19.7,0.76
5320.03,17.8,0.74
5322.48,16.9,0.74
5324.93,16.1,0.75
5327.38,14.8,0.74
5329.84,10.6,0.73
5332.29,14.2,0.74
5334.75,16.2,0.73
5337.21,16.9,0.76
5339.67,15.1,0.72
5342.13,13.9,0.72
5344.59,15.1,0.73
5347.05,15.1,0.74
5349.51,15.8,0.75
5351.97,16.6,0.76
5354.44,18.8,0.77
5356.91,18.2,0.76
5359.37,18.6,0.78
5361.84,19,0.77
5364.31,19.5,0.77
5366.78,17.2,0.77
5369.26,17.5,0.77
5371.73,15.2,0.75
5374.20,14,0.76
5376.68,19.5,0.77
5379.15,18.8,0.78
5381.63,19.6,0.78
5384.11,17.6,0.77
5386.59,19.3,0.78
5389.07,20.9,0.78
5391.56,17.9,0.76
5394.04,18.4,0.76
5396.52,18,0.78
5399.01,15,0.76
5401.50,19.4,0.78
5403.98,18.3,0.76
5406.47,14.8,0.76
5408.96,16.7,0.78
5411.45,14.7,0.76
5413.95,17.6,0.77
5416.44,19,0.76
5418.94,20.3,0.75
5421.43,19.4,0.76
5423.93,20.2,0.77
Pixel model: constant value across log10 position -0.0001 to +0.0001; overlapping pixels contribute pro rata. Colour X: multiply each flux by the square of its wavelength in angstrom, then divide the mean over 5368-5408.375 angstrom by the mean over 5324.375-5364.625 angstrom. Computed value 1.12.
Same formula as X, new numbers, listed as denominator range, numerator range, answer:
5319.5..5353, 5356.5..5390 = 1.20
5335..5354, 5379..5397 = 1.22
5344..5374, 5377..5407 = 1.08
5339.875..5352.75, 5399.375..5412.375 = 1.12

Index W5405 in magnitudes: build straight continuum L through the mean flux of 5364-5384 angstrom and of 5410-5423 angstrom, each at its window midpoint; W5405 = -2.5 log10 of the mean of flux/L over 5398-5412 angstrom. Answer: 0.09 mag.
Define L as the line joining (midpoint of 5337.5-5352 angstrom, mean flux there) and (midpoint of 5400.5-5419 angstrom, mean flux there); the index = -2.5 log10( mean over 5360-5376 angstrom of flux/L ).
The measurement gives -0.08 mag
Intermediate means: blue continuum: 15.3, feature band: 17.2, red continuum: 17.4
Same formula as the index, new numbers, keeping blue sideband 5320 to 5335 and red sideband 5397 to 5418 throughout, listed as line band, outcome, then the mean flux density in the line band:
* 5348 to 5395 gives -0.12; 18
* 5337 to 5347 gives 0.02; 15.1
